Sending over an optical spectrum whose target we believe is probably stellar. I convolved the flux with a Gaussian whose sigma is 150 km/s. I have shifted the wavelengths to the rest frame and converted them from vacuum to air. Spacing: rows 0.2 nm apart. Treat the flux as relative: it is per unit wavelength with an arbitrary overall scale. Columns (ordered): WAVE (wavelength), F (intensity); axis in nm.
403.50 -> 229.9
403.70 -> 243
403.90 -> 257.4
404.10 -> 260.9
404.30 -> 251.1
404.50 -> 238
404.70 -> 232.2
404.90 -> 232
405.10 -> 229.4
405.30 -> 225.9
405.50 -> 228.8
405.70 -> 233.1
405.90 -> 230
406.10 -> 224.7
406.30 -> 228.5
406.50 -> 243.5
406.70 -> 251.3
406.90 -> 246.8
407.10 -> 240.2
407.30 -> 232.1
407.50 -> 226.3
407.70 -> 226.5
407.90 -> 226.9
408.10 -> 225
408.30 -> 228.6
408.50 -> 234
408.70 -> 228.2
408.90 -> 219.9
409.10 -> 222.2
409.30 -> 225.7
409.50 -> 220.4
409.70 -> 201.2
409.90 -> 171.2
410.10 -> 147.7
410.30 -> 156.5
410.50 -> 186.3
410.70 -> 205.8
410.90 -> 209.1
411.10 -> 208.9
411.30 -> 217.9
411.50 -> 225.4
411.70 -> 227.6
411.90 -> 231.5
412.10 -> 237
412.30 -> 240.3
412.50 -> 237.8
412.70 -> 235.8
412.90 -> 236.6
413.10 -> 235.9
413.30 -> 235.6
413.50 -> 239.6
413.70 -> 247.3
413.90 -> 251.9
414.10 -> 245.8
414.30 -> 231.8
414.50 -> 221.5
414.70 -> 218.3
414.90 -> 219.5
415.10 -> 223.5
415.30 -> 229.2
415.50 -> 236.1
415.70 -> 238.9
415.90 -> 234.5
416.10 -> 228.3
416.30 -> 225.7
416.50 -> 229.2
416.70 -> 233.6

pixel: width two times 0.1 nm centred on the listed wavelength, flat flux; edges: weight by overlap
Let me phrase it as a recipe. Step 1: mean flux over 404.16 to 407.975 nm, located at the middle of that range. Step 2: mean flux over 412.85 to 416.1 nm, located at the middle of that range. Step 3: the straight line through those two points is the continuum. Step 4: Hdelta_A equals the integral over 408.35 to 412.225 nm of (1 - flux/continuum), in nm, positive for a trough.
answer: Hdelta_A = 0.40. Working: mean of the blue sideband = 234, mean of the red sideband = 234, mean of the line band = 210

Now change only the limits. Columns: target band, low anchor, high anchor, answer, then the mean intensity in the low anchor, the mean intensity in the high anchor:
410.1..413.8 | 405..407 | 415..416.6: 0.18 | 234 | 231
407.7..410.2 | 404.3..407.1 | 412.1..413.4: 0.24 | 235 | 237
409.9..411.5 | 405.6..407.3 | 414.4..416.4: 0.28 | 237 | 228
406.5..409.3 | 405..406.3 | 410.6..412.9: -0.05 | 229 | 226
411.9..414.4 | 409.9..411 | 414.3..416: -0.38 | 180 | 228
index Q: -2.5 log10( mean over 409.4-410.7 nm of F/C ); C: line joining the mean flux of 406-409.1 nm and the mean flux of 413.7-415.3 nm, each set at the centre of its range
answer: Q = 0.259 mag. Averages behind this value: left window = 232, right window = 231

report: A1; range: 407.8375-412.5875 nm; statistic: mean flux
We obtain 214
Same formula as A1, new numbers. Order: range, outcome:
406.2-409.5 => 231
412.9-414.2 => 242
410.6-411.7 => 215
